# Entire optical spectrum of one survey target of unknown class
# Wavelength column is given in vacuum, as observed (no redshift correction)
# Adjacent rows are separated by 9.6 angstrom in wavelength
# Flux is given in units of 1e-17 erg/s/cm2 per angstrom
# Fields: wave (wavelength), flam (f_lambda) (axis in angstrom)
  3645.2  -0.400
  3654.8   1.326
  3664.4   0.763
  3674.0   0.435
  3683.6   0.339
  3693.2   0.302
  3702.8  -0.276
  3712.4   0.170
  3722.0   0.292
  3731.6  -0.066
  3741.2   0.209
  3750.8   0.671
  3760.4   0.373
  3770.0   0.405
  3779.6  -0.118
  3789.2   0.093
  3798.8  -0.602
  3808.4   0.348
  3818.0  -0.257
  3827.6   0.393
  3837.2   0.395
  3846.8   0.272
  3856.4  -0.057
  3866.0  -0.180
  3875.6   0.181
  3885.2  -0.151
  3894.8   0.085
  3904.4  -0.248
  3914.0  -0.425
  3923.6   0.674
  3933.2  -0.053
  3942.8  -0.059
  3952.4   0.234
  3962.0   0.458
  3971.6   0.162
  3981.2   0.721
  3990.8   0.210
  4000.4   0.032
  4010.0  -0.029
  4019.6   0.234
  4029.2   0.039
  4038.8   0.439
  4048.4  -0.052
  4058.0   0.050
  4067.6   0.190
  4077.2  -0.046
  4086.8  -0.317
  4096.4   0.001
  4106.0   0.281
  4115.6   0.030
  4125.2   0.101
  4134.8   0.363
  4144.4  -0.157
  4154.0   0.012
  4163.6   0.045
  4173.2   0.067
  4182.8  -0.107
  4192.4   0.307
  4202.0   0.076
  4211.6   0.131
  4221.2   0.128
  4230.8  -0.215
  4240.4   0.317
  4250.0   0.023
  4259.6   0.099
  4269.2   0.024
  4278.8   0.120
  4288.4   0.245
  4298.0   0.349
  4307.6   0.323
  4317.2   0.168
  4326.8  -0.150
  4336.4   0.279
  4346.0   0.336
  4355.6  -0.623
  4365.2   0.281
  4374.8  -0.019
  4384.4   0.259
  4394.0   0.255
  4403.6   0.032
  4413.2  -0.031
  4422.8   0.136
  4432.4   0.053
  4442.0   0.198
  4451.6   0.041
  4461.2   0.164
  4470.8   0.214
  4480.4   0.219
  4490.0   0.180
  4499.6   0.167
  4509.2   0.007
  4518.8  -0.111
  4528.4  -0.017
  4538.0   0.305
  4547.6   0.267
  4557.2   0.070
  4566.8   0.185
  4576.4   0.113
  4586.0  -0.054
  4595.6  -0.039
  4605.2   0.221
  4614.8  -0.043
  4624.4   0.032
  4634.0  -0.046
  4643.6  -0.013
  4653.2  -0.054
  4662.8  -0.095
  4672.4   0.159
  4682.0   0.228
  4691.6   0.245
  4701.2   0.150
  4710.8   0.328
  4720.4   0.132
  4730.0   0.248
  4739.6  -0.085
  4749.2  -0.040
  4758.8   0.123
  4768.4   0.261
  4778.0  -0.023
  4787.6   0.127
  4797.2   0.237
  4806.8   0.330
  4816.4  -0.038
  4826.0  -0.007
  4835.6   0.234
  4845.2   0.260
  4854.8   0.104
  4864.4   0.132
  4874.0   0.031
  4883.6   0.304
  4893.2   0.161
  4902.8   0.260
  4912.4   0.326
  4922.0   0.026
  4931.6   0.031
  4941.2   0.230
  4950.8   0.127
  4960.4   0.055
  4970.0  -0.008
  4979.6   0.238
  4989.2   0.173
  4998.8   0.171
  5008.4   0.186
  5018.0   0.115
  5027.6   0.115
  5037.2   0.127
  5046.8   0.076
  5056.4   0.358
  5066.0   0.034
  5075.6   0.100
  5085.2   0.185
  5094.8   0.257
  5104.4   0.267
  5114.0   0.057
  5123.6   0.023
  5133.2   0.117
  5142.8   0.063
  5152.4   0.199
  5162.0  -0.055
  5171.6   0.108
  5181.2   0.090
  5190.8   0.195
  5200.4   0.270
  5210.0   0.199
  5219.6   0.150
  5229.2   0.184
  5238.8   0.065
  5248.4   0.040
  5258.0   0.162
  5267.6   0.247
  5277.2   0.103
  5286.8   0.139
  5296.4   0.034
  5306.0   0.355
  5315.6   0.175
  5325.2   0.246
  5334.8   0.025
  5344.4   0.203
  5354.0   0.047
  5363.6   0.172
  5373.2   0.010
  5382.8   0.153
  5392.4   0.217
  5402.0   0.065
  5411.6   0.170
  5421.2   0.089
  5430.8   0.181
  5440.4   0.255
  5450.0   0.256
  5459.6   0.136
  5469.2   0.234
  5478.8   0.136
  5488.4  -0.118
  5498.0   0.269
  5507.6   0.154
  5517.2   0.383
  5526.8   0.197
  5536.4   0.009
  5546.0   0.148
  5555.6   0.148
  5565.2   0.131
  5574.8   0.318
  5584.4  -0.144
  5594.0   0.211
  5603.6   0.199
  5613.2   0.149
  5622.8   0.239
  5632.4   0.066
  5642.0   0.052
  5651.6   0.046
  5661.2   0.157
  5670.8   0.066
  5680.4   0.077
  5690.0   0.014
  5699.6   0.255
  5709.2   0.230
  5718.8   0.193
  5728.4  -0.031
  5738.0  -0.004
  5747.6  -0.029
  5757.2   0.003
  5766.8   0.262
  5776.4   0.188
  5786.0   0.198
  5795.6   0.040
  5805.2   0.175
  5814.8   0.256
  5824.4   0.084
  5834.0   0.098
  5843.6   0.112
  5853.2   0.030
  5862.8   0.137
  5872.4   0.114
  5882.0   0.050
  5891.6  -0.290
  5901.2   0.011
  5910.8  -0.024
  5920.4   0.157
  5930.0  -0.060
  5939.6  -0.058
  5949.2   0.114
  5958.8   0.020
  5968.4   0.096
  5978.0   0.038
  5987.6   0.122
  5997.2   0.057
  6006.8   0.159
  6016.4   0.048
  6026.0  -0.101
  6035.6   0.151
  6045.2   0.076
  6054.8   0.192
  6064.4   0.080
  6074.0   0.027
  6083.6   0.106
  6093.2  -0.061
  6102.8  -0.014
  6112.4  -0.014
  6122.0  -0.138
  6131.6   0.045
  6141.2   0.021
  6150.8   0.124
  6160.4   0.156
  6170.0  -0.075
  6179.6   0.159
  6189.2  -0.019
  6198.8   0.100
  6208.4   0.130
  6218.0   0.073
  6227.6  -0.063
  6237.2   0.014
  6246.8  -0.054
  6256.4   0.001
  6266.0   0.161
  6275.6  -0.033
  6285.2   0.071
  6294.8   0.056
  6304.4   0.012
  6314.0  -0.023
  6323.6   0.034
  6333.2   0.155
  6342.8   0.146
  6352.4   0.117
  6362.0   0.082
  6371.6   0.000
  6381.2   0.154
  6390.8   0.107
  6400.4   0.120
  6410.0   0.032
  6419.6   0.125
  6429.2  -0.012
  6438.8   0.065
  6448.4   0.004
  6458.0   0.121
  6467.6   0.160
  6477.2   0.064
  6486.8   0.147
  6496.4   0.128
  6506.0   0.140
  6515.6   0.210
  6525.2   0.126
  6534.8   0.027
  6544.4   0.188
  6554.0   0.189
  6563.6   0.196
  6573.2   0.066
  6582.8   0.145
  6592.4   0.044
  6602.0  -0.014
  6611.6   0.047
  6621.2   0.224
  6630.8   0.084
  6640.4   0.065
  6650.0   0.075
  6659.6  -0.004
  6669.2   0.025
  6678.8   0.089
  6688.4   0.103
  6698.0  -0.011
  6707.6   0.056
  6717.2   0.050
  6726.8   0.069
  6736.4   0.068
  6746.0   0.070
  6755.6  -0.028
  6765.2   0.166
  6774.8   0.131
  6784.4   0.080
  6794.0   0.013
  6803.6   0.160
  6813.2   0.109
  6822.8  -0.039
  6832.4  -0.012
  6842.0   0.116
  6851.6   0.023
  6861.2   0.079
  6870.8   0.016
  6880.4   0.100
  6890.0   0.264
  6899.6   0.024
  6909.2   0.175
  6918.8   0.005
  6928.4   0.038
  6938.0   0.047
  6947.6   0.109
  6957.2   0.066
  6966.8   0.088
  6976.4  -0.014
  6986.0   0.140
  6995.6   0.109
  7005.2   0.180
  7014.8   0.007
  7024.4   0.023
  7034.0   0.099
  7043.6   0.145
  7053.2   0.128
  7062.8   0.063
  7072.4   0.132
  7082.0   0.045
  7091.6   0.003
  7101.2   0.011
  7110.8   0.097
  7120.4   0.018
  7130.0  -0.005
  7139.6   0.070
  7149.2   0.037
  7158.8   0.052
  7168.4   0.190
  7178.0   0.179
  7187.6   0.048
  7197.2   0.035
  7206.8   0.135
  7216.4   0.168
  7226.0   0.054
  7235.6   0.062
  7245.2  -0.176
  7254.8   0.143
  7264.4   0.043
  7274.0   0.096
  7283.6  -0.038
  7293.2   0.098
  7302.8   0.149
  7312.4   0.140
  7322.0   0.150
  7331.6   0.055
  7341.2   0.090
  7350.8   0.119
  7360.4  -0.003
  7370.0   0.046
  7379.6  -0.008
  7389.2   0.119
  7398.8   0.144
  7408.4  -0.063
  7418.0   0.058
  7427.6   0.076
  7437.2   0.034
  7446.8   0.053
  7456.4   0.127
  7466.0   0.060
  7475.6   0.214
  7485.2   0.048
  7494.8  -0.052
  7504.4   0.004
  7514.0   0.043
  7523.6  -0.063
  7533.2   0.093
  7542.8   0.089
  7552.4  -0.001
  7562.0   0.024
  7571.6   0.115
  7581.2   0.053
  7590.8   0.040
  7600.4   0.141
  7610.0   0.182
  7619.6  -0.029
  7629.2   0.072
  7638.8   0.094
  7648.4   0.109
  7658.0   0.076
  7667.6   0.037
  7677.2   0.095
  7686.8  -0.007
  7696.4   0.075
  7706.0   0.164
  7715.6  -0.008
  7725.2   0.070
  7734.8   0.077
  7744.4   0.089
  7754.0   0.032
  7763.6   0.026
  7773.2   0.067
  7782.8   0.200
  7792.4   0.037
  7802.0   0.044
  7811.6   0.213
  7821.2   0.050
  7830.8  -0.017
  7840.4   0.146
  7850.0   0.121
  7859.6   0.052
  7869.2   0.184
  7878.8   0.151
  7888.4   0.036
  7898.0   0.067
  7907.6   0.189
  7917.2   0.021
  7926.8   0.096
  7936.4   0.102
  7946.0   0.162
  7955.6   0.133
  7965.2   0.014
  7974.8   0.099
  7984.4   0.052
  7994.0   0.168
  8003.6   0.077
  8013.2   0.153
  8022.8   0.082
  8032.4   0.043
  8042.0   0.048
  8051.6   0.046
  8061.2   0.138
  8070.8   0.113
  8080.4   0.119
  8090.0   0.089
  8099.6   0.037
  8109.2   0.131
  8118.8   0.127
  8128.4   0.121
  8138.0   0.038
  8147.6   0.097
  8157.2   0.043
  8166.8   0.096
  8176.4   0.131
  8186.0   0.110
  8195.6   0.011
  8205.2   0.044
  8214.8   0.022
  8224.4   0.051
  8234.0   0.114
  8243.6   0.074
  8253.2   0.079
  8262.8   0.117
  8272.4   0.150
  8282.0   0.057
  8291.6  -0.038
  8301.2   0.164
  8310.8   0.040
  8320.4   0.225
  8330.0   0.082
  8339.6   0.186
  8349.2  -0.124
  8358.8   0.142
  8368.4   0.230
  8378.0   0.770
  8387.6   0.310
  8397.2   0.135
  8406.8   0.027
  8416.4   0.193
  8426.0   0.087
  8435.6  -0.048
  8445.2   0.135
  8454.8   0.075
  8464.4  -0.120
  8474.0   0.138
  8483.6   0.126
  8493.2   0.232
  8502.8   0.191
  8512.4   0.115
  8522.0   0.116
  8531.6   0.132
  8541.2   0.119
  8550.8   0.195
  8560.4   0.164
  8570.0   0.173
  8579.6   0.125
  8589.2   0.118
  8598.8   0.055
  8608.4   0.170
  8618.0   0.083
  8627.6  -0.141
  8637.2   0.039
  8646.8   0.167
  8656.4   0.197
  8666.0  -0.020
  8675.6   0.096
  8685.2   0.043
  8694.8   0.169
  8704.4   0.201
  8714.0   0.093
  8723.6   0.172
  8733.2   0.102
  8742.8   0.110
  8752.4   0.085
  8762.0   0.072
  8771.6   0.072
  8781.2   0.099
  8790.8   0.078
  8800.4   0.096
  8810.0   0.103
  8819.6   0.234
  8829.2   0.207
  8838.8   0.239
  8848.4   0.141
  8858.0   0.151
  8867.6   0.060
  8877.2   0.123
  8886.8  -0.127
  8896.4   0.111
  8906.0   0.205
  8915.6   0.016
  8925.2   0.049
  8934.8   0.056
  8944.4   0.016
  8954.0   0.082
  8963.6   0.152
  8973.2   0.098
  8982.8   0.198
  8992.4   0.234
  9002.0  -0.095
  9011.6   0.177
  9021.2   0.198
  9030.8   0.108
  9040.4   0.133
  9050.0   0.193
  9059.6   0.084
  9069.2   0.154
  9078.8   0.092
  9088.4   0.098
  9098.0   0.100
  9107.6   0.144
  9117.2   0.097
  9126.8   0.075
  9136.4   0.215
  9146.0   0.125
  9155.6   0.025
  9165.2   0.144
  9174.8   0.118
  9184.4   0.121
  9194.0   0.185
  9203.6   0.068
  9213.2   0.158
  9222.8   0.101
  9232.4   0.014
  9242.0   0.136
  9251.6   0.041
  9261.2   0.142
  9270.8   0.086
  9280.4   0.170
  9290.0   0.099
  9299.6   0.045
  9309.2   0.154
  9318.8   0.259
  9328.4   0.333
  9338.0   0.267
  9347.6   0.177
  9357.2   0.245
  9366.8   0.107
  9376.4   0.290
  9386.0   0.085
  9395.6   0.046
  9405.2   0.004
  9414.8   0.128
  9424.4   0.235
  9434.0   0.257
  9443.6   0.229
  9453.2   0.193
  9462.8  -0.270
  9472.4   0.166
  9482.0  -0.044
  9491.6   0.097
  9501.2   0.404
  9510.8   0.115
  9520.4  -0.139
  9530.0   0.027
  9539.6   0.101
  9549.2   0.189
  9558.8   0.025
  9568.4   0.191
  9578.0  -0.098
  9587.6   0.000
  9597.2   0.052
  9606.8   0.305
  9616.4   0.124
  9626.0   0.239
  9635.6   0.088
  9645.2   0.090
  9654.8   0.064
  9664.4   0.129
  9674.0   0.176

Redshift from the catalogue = 1.25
